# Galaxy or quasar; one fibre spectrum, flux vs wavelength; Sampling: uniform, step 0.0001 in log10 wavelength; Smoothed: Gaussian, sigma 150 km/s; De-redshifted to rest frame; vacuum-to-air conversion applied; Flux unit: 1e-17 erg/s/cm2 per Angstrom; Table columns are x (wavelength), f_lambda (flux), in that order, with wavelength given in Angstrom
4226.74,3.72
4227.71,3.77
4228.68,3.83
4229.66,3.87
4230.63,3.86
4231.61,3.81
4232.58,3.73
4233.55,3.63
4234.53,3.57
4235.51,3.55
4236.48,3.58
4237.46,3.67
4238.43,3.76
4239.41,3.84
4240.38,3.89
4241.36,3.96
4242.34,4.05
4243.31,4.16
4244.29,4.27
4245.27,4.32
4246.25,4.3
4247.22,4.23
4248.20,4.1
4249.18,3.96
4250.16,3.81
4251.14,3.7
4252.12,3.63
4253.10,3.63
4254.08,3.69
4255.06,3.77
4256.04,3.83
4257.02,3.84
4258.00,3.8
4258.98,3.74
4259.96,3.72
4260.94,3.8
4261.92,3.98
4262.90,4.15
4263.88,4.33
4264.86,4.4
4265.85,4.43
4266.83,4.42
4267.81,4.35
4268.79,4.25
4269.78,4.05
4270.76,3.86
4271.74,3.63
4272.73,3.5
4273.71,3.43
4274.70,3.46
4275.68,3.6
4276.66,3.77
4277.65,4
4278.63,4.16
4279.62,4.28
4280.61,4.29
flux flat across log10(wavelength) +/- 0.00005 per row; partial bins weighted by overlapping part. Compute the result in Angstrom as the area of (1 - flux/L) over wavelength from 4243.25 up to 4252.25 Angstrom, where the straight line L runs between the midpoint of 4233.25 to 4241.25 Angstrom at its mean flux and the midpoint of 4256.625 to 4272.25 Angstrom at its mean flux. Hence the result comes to -0.5 Angstrom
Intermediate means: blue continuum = 3.7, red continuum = 4.05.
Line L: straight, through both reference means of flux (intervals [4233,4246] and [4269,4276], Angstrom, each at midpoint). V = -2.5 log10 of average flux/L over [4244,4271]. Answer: -0.07 mag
